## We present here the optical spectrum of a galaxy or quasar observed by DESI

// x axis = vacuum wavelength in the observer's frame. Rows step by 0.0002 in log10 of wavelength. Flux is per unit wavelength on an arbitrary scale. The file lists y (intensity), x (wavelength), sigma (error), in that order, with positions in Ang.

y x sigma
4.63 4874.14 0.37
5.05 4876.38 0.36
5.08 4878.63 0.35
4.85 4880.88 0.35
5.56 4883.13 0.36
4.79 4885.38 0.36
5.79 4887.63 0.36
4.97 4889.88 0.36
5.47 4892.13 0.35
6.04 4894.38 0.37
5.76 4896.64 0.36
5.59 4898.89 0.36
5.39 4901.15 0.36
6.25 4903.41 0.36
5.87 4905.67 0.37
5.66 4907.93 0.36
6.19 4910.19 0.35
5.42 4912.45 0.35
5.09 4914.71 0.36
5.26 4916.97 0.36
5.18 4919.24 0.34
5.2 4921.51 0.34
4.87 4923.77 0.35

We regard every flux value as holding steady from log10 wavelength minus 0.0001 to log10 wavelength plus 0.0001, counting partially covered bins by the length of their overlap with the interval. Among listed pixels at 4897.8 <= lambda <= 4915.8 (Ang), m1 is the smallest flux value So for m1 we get 5.09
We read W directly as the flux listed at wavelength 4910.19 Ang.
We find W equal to 6.19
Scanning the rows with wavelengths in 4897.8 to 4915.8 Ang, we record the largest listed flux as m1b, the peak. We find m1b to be 6.25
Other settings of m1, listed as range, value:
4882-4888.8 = 4.79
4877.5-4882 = 4.85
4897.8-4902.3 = 5.39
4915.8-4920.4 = 5.18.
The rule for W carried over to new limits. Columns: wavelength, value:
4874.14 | 4.63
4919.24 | 5.18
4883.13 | 5.56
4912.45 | 5.42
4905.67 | 5.87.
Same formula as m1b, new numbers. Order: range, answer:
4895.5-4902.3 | 5.76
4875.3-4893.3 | 5.79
